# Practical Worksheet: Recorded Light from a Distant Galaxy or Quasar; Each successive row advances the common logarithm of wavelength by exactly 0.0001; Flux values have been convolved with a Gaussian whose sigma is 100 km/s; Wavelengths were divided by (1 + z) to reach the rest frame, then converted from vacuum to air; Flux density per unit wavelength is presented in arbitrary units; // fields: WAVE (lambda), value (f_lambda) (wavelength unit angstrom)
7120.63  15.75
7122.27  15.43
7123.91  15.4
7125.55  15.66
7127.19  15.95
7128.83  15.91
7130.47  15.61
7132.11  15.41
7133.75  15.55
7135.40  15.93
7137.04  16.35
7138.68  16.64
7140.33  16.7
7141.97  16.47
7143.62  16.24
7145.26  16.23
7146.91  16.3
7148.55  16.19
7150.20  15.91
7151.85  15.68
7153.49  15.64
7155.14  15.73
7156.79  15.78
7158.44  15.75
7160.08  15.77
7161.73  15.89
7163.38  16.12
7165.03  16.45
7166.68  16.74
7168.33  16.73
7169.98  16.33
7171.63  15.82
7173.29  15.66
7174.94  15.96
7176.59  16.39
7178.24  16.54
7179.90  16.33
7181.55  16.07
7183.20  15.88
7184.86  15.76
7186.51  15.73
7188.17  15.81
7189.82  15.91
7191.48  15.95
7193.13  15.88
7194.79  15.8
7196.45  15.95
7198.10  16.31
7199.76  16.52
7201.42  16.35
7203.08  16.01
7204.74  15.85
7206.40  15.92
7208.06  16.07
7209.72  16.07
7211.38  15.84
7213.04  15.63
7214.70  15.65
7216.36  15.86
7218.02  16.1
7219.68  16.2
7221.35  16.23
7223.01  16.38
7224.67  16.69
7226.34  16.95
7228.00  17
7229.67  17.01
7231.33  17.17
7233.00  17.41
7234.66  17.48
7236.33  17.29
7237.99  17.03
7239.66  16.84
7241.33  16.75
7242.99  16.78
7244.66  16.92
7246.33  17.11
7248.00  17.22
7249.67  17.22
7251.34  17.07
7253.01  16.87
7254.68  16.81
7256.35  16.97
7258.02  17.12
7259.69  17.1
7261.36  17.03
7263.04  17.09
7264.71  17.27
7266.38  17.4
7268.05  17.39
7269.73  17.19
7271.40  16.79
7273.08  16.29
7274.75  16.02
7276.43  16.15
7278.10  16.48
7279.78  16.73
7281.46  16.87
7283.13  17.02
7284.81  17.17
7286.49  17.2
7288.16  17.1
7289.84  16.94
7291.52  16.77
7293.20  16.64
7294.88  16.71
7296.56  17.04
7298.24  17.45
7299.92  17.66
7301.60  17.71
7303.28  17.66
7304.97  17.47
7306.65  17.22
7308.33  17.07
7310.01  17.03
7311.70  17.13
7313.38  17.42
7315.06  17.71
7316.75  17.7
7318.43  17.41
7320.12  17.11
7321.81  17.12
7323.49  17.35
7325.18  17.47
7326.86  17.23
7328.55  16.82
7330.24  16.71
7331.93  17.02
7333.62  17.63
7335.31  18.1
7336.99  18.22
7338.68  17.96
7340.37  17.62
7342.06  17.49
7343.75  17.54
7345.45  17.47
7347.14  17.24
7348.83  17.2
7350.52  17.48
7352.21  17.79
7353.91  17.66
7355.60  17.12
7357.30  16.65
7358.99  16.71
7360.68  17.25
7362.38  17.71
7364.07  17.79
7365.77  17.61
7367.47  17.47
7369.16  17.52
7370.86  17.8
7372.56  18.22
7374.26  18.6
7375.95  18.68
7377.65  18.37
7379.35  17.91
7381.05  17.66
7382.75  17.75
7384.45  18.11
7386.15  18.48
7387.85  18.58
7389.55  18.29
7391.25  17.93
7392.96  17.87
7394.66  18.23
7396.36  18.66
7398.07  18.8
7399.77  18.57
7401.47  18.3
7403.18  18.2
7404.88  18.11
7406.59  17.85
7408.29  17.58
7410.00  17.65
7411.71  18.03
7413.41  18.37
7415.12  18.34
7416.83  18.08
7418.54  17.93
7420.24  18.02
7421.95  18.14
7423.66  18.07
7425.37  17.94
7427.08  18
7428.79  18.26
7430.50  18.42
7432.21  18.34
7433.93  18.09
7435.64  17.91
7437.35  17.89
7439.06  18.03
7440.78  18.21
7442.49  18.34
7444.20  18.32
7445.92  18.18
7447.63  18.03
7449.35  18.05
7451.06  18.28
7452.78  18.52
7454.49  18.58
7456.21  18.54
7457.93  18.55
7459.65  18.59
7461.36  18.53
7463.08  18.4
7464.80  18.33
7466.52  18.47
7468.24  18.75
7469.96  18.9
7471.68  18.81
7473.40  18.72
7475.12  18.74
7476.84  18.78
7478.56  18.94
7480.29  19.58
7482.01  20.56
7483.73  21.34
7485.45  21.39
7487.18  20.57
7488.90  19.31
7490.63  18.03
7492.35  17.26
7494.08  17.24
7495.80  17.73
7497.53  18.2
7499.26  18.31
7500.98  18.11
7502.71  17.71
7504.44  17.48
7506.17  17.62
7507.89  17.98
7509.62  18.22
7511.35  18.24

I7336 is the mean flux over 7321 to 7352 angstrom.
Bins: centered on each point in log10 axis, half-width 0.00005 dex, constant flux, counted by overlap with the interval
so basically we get 17.4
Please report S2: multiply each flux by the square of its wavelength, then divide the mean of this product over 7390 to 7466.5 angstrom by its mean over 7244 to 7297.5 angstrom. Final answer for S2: 1.1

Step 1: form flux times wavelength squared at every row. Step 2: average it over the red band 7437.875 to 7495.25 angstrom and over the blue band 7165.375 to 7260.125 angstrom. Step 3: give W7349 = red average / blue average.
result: 1.2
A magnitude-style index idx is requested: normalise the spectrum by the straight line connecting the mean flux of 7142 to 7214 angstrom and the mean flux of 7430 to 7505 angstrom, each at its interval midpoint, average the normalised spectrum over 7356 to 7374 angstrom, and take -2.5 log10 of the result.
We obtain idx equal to 0.011 mag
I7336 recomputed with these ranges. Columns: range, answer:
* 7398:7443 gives 18.1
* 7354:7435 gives 18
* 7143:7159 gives 15.9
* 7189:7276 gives 16.6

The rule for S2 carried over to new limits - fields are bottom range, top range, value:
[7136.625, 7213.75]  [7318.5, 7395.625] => 1.15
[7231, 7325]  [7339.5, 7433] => 1.08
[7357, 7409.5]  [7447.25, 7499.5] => 1.07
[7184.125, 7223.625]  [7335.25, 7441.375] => 1.18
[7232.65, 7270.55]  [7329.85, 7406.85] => 1.08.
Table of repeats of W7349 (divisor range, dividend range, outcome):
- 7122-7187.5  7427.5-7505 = 1.26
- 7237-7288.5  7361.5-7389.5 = 1.10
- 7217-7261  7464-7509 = 1.18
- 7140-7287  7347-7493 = 1.18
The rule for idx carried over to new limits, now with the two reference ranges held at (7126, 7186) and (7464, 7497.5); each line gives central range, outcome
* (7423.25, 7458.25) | 0.025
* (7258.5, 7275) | 0.005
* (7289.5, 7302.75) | 0.012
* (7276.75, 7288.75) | 0.019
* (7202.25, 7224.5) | 0.038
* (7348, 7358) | 0.033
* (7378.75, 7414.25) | 0.006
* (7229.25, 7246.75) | -0.017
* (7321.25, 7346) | 0.014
